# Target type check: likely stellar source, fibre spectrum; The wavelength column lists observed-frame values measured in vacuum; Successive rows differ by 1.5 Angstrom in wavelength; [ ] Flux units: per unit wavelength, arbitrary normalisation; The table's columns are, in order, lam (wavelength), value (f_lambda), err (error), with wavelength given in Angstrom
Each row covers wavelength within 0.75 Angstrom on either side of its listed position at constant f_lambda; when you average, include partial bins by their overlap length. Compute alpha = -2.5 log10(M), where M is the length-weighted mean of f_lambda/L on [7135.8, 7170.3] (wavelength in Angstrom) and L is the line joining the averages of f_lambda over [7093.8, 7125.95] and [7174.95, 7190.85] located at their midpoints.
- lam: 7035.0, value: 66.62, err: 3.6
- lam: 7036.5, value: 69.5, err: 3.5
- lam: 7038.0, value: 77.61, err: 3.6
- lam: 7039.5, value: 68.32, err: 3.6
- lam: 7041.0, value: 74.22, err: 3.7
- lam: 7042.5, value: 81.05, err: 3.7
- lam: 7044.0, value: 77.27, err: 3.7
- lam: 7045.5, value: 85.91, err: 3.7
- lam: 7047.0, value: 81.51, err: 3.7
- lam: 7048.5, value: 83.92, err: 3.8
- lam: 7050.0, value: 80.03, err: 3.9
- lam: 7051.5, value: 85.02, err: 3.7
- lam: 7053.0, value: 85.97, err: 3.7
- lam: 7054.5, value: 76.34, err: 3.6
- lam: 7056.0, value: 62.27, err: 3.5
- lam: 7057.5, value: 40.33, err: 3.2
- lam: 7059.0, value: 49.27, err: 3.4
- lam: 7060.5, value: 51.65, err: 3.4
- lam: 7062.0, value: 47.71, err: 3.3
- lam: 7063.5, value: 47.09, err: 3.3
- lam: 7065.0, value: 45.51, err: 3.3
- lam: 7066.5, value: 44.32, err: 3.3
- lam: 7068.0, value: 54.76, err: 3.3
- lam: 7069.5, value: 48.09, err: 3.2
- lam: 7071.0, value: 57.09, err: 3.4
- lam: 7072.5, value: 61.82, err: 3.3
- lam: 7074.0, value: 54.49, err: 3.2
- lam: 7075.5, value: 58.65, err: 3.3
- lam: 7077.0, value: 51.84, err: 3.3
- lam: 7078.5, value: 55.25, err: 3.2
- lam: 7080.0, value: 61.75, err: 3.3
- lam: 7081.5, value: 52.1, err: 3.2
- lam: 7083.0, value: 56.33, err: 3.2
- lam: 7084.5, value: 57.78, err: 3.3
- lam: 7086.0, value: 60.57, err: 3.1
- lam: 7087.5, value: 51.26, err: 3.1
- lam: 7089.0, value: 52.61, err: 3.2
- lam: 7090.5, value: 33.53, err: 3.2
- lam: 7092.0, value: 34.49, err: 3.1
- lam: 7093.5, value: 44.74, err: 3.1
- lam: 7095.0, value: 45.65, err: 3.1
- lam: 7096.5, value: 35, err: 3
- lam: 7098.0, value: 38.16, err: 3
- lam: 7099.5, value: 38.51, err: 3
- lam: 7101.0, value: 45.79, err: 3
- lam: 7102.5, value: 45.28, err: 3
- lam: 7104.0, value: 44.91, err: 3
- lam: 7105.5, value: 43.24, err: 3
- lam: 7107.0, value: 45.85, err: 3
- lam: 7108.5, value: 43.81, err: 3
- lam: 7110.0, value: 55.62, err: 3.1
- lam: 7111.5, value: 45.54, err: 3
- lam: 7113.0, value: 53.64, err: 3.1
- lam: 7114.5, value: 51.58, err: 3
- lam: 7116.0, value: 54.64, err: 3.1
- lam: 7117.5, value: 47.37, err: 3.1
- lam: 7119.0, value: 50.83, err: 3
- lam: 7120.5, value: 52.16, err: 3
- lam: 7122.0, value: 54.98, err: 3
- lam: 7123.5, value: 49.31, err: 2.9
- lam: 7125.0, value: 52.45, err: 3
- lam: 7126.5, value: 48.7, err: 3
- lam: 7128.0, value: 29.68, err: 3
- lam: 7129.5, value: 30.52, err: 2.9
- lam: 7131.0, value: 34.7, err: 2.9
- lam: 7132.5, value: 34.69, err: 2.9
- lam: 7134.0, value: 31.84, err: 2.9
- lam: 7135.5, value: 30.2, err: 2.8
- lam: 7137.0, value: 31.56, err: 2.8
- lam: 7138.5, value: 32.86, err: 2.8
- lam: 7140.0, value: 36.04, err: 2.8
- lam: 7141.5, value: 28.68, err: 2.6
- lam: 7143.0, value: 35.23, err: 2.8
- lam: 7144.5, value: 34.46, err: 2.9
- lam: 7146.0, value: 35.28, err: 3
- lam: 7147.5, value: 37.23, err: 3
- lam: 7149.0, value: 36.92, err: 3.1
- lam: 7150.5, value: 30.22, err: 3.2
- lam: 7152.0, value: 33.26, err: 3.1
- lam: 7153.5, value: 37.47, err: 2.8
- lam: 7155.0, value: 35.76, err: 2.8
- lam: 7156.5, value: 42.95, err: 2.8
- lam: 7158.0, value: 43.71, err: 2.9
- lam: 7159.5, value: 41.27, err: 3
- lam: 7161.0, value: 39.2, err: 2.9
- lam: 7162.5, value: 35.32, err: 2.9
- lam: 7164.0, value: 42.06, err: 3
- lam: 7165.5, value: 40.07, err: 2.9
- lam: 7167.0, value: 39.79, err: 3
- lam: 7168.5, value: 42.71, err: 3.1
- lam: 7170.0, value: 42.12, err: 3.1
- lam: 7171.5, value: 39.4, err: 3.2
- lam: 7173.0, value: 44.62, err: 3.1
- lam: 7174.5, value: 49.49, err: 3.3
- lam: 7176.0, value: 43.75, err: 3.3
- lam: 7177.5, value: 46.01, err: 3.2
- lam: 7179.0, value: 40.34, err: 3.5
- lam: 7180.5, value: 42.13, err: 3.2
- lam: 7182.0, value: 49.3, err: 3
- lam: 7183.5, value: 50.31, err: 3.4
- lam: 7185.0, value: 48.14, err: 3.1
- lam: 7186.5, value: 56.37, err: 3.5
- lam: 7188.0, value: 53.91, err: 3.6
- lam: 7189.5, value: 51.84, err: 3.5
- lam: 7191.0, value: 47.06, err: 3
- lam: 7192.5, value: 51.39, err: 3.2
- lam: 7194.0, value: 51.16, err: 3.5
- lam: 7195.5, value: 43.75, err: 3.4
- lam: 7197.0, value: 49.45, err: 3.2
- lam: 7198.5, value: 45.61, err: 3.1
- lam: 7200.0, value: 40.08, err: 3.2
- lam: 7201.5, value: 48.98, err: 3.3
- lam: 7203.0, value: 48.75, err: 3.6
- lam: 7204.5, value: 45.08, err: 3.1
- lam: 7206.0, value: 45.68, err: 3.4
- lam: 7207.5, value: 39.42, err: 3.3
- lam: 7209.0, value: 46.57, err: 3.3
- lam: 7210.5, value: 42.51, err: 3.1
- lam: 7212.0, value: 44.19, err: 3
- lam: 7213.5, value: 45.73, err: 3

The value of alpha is 0.28 mag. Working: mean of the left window 47.3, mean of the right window 48.2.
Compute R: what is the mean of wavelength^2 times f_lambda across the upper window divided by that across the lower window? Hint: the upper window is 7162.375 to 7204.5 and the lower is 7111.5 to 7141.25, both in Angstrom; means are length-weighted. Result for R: 1.10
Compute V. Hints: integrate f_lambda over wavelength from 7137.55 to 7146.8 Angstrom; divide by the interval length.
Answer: 33.7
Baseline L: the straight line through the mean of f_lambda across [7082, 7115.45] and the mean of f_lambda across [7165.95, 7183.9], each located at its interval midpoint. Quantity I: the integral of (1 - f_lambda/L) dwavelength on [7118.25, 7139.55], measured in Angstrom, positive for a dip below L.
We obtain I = 2.5 Angstrom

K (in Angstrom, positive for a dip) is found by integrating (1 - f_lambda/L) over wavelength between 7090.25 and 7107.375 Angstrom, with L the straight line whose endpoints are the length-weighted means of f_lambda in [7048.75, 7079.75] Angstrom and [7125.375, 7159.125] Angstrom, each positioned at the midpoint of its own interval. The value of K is 2.4 Angstrom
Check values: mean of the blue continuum 58.4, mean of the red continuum 35.4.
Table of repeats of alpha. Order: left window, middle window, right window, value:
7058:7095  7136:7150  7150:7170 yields 0.21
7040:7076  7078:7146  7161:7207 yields 0.26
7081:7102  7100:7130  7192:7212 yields -0.03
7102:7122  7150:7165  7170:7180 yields 0.18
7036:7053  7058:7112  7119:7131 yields 0.25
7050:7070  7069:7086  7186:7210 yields 0.00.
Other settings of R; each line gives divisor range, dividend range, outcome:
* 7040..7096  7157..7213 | 0.79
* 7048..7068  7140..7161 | 0.61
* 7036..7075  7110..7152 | 0.64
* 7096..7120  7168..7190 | 1.03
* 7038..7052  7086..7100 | 0.54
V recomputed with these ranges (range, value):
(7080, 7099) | 47.3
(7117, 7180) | 39.6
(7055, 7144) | 46.4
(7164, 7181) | 42.7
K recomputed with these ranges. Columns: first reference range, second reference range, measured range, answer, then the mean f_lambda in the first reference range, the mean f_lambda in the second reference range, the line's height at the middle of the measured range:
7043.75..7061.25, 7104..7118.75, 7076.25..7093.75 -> 2.4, 71.5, 48.9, 59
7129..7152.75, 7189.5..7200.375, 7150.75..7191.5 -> -2.0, 33.4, 47.5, 41.3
